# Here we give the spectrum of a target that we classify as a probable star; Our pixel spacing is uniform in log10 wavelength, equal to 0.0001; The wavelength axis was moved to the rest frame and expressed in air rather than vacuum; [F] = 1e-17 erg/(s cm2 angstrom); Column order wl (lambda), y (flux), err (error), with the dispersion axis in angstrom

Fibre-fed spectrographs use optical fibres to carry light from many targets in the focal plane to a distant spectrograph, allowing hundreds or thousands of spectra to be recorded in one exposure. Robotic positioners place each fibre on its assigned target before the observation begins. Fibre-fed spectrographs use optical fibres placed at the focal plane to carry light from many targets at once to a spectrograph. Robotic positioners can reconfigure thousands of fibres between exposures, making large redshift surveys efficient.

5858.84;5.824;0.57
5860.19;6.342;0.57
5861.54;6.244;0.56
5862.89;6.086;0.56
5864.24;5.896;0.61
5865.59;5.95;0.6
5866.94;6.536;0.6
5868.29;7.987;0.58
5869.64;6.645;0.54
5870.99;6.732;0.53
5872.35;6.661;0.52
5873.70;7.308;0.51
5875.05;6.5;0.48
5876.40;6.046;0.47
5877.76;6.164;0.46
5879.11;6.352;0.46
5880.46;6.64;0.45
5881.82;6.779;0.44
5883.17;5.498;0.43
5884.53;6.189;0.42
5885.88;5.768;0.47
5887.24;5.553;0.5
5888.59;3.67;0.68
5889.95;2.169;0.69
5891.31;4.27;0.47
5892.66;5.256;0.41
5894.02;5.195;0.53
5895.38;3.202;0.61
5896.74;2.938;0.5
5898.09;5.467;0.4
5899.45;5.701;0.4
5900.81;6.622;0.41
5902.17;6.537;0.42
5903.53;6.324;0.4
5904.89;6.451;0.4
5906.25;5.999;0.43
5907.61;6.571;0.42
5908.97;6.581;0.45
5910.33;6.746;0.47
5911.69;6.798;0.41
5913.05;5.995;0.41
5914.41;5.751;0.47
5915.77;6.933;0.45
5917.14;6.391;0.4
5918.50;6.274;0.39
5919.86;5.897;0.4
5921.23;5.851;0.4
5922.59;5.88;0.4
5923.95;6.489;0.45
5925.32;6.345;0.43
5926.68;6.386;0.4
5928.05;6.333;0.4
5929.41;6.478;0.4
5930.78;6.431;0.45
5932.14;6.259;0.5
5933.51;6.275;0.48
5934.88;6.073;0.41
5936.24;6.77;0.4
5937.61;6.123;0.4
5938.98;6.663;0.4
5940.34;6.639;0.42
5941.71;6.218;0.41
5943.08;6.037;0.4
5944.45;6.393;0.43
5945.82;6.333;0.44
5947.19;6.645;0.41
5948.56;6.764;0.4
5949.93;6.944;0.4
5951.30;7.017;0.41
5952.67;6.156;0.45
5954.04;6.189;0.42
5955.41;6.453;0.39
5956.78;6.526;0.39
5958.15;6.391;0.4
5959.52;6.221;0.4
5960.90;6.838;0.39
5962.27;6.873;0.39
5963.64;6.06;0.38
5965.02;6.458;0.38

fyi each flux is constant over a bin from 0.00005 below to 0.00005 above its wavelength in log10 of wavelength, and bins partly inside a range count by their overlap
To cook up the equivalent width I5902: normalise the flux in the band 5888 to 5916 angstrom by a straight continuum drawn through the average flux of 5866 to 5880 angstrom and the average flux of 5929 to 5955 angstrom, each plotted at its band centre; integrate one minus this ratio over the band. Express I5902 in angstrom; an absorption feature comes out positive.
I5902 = 4.7 angstrom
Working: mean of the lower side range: 6.68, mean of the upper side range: 6.44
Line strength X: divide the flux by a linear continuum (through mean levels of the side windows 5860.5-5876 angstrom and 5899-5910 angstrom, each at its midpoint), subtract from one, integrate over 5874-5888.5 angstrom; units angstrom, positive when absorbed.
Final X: 1.0 angstrom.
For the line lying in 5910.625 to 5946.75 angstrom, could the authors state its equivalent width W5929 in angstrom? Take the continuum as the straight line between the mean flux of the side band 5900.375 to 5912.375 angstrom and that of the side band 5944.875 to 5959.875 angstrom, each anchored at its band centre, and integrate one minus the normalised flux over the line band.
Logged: 1.11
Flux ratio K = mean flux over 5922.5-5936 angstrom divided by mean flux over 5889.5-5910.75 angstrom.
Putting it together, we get 1.2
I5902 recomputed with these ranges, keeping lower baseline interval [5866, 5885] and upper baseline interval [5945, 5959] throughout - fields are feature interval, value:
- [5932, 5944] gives 0.4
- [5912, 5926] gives 0.8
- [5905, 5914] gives 0.2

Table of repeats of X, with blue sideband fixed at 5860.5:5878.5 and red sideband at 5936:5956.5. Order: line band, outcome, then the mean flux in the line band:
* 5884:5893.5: 2.67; 4.68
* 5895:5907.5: 1.78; 5.58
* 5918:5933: 0.59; 6.24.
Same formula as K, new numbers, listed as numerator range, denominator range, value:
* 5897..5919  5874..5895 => 1.14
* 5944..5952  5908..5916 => 1.04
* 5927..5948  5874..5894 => 1.16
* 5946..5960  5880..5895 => 1.28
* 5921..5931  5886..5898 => 1.50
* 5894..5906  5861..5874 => 0.82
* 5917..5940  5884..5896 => 1.38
